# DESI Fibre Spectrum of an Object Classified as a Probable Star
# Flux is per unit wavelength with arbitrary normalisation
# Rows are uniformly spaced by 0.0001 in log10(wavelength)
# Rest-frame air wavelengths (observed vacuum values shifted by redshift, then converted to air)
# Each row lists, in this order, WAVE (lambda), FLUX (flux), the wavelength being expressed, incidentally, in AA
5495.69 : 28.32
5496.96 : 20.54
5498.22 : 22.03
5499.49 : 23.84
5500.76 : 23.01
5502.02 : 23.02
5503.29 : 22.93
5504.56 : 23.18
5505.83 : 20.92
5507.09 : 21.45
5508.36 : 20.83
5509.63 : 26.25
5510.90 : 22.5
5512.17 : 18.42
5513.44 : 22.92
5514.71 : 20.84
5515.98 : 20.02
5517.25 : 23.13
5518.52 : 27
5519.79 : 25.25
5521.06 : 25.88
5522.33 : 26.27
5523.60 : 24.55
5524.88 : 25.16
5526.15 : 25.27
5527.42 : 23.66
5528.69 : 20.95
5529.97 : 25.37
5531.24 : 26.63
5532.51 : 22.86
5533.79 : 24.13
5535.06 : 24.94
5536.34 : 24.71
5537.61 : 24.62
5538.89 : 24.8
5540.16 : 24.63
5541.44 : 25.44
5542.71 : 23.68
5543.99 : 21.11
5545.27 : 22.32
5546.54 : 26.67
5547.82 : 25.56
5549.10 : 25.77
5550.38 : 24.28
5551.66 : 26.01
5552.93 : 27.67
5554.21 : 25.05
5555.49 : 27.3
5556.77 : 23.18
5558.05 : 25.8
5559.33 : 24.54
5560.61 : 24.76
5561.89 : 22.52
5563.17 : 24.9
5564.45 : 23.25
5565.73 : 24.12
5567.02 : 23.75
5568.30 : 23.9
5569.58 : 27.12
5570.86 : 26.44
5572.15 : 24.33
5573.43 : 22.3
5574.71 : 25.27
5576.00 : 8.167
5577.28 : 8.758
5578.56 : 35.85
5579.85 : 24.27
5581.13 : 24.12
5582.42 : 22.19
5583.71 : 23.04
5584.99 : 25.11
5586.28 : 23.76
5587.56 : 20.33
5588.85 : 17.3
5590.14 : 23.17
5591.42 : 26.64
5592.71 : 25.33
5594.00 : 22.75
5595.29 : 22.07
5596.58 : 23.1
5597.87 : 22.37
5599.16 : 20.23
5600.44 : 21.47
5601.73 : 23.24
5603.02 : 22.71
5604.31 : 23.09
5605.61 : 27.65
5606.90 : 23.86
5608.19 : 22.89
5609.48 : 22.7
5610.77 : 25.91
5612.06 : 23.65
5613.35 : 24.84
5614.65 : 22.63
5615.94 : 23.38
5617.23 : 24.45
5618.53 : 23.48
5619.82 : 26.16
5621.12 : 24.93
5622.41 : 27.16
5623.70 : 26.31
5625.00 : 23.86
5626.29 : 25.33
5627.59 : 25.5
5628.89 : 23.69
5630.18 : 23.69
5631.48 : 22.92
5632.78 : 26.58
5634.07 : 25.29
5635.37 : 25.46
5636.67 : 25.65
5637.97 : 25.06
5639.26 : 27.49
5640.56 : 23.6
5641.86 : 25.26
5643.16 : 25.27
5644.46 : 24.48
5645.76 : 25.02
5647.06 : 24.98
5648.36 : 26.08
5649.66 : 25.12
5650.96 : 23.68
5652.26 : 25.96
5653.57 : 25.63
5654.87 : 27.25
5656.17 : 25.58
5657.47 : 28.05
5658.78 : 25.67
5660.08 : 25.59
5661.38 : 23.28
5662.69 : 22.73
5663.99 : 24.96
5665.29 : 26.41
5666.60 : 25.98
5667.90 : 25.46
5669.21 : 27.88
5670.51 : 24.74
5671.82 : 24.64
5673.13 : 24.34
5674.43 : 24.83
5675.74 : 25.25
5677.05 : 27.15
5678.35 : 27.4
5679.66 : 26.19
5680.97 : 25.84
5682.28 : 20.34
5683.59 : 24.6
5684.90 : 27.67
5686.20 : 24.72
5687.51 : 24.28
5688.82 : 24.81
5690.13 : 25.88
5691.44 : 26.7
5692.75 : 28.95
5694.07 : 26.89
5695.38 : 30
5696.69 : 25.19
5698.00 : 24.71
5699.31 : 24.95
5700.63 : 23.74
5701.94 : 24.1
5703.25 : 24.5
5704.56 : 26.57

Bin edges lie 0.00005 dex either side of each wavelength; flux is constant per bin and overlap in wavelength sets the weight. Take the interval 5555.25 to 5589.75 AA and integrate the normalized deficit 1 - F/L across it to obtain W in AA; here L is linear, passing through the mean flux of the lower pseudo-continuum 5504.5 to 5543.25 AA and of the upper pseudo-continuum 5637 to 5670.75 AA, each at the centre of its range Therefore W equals 1.8 AA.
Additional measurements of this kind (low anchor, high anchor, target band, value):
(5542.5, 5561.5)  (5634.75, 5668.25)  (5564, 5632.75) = 4.42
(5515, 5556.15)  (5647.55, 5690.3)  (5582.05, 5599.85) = 1.64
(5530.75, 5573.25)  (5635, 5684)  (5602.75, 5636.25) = 0.72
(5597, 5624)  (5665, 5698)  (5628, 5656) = -0.45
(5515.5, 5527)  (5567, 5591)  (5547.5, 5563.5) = -1.15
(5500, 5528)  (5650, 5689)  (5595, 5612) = 0.89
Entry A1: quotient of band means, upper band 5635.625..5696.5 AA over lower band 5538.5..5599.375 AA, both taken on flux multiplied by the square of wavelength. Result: 1.12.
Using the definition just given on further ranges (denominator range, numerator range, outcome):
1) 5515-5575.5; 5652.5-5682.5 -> 1.09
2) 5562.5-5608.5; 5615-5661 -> 1.12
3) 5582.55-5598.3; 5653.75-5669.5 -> 1.15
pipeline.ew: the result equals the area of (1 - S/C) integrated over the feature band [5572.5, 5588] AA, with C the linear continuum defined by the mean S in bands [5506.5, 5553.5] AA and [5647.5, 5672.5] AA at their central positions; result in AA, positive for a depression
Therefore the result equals 1.7 AA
